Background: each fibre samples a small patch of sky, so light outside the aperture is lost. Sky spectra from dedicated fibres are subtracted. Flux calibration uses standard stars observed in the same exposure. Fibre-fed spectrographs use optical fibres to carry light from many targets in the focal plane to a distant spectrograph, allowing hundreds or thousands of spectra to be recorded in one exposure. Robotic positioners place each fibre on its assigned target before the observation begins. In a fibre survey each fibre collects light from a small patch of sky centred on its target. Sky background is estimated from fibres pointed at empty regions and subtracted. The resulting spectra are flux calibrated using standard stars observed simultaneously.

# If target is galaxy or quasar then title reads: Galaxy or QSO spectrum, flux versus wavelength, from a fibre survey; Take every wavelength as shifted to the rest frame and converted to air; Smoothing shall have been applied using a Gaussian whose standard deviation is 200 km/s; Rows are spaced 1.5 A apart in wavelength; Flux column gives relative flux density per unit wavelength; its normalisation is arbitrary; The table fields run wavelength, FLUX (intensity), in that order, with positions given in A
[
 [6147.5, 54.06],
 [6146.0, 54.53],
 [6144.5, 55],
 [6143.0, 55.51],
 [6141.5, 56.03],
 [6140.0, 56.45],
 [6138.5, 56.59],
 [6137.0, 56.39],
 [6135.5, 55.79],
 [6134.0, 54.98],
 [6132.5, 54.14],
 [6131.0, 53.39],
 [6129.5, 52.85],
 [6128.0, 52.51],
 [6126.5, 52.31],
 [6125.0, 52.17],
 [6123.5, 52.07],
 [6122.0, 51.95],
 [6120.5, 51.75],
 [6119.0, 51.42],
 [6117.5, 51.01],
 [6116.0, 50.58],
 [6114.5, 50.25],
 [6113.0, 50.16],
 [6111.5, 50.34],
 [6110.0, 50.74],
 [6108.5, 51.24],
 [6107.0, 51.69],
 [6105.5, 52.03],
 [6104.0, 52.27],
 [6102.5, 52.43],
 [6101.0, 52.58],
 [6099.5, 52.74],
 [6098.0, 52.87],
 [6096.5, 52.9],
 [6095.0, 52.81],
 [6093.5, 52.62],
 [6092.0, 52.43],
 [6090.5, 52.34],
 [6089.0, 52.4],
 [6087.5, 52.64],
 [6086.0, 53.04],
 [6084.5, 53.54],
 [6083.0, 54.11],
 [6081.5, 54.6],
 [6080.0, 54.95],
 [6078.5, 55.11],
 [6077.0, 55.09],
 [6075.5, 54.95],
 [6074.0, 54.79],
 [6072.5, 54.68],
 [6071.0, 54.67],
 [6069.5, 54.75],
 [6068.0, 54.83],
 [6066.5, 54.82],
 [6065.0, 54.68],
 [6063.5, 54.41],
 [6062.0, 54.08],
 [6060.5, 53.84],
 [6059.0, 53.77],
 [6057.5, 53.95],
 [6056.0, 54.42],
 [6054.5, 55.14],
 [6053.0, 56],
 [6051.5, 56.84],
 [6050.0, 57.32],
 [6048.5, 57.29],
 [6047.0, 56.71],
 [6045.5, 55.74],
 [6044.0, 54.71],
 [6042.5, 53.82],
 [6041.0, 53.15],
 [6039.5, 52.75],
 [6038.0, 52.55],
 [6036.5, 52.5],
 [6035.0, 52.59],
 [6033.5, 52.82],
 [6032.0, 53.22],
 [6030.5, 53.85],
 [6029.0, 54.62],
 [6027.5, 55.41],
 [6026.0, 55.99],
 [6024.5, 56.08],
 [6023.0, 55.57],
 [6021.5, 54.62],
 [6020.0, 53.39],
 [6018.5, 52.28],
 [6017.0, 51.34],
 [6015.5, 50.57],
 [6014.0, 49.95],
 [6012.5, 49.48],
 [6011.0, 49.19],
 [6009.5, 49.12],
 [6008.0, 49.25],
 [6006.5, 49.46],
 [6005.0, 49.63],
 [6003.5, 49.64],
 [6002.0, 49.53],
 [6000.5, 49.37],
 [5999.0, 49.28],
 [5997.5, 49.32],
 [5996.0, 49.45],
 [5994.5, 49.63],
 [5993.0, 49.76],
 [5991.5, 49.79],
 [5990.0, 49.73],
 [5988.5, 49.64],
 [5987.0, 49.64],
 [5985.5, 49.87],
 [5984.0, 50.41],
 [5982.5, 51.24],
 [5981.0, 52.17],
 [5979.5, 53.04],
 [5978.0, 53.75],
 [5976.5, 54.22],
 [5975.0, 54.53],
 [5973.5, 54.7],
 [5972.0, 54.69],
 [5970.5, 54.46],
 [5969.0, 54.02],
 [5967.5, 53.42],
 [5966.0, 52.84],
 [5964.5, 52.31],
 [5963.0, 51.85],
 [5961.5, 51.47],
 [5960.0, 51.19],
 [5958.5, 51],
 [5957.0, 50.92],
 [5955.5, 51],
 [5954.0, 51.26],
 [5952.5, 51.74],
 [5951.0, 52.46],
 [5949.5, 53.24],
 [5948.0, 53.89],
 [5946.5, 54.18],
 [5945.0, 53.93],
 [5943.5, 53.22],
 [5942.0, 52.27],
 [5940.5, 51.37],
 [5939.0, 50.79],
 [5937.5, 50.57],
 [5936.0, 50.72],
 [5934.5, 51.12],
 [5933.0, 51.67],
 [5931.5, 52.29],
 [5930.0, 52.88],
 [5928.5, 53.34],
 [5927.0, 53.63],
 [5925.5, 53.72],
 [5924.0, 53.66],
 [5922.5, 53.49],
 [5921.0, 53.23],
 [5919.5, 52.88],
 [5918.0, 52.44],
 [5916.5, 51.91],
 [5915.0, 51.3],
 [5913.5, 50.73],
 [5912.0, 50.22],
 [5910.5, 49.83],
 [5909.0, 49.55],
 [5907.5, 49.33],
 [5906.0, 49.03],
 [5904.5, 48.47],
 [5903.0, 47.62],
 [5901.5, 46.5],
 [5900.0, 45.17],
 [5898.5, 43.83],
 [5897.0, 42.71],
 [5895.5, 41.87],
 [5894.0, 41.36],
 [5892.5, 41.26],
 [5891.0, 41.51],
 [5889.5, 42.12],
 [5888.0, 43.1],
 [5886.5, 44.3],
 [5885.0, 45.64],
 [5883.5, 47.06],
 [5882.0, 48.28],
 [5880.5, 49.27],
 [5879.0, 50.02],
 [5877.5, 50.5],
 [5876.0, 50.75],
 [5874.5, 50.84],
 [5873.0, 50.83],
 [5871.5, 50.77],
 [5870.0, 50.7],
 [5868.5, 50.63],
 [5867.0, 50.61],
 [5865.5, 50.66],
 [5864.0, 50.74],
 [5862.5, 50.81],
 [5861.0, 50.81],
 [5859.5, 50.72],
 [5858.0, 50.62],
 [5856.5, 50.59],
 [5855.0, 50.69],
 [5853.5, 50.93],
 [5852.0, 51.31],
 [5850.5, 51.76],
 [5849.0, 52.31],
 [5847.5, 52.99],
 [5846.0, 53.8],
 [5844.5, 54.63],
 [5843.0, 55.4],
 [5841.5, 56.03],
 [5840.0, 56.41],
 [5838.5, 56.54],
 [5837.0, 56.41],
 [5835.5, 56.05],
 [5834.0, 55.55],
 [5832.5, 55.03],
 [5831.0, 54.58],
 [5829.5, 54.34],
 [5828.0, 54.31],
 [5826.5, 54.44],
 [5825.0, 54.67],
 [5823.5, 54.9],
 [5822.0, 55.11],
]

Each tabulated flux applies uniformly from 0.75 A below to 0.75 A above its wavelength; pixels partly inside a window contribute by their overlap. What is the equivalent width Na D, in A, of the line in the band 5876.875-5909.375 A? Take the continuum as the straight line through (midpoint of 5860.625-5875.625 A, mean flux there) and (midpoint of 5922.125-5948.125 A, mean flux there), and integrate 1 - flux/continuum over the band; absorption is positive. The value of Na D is 3.6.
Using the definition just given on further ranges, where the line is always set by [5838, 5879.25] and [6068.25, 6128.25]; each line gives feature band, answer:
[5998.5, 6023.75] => 0.83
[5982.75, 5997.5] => 0.72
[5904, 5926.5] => 0.31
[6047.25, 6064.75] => -0.88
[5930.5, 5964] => 0.18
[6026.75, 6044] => -0.31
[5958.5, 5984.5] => -0.32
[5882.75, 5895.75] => 2.20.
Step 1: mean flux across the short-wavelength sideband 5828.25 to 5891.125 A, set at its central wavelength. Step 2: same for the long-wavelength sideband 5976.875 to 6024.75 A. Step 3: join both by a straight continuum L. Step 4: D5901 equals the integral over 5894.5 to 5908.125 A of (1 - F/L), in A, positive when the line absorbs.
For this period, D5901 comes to 1.4 A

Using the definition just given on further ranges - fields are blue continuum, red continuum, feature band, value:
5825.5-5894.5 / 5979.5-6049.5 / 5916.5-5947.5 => -0.7 A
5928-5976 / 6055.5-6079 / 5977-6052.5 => 2.1 A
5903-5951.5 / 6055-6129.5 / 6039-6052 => -0.7 A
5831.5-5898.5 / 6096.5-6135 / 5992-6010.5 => 0.6 A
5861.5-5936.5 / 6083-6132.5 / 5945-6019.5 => -1.6 A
